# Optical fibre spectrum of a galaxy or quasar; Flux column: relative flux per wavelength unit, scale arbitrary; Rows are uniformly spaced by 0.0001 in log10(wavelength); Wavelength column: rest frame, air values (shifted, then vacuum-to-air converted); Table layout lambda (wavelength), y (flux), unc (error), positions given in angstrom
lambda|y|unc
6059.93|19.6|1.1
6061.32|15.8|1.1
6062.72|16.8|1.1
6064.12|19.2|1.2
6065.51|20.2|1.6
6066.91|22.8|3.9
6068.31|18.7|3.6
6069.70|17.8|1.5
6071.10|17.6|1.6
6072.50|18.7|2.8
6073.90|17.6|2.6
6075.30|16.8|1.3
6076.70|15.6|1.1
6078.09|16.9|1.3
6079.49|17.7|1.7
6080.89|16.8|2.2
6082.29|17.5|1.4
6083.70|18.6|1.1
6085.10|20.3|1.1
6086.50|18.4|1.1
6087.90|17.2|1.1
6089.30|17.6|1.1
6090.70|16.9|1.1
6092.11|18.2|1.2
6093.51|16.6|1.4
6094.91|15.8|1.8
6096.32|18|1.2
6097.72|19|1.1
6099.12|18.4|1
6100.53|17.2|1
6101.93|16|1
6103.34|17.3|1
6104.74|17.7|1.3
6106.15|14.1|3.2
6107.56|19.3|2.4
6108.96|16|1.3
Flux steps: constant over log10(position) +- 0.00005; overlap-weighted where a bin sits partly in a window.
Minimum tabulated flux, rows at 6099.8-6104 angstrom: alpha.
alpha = 16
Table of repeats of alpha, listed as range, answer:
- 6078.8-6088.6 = 16.8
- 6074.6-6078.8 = 15.6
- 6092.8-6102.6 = 15.8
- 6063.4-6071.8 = 17.6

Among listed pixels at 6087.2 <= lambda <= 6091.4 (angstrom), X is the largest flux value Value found 17.6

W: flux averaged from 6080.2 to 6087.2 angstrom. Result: 18.3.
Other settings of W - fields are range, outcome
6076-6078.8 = 16.3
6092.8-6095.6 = 16.2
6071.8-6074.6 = 18.1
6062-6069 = 19.5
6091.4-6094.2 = 17.4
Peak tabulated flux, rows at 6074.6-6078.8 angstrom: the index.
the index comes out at 16.9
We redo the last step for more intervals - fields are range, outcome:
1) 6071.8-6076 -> 18.7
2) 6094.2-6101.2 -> 19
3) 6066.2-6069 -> 22.8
